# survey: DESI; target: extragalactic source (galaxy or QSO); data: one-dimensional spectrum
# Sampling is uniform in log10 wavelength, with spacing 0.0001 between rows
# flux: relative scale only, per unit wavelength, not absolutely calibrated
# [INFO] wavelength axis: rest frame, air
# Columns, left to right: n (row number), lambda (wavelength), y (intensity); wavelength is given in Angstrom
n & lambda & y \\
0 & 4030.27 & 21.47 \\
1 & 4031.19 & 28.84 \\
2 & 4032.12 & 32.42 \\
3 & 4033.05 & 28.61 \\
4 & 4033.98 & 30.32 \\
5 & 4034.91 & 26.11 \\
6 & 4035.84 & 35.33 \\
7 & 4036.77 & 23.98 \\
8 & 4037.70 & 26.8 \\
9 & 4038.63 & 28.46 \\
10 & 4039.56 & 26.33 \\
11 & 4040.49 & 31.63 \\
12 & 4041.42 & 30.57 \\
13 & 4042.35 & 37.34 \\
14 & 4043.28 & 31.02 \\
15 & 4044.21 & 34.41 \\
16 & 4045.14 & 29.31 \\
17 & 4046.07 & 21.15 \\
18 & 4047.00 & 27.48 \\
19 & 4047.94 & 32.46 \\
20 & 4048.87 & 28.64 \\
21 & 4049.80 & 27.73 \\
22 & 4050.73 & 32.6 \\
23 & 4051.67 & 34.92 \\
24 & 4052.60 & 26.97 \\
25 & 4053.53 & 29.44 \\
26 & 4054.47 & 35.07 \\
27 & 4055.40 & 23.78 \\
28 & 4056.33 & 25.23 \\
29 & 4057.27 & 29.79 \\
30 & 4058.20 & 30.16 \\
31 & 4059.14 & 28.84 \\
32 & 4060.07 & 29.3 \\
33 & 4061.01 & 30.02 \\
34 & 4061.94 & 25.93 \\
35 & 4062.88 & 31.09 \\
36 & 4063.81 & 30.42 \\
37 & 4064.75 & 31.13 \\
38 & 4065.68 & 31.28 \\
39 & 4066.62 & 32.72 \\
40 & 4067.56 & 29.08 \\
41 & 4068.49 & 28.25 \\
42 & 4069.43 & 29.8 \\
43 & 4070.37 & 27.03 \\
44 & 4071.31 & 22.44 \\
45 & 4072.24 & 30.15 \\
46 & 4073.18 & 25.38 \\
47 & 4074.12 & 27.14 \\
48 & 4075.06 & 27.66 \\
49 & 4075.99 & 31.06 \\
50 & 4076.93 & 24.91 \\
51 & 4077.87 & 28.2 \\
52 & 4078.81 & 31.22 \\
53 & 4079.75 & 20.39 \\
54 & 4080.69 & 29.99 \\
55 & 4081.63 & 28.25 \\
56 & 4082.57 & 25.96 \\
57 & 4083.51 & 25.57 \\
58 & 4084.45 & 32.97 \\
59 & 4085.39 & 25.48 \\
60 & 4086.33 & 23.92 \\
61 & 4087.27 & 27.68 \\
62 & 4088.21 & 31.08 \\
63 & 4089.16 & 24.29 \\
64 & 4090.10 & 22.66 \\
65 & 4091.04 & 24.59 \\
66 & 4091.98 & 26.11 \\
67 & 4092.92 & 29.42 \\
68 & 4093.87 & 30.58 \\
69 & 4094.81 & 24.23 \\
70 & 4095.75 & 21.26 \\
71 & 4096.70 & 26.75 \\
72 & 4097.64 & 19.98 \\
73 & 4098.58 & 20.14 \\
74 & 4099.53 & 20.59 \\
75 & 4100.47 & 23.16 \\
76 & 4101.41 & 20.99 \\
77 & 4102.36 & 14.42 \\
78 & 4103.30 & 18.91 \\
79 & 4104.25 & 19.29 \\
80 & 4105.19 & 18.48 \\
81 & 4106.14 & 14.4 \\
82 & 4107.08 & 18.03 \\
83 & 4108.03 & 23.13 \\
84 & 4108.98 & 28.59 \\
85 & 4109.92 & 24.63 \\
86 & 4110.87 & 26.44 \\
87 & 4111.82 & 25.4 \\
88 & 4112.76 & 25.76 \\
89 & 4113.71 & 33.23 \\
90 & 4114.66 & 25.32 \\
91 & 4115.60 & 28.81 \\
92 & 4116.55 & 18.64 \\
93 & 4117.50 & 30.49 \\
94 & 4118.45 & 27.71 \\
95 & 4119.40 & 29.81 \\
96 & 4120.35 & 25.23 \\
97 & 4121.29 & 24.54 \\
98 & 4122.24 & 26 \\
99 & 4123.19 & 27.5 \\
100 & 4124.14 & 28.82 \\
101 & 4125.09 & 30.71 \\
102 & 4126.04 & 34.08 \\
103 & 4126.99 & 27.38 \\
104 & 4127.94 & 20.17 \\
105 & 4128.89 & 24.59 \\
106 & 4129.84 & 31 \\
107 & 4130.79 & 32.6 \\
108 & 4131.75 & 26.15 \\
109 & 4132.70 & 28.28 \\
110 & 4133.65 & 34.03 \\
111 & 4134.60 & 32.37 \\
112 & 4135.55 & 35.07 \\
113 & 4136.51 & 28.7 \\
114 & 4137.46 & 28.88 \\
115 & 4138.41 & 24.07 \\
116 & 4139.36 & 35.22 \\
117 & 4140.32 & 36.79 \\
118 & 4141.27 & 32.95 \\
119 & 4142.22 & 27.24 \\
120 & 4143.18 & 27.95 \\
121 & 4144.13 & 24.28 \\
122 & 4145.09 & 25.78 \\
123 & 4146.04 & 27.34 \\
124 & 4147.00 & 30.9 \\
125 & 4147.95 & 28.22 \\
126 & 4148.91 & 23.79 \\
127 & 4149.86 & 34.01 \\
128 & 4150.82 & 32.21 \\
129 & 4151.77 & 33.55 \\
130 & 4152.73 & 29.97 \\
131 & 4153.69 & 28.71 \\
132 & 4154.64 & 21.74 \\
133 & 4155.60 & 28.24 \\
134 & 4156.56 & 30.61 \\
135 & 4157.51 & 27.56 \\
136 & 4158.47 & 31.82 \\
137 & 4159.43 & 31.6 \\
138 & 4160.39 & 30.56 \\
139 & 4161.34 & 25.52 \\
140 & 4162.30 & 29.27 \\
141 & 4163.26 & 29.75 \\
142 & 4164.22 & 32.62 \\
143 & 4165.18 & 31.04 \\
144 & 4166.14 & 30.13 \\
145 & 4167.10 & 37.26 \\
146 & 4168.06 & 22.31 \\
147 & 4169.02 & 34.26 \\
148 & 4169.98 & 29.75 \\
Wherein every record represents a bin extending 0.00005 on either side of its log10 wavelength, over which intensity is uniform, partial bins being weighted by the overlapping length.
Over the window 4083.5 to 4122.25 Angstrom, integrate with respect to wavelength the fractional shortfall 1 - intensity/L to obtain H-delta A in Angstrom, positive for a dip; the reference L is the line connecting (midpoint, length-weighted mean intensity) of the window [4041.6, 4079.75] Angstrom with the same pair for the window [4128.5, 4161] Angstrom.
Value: 6.5 Angstrom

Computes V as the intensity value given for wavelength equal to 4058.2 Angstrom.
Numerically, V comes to 30.16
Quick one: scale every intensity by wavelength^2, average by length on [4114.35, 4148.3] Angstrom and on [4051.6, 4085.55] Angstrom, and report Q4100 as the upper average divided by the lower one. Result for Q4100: 1.0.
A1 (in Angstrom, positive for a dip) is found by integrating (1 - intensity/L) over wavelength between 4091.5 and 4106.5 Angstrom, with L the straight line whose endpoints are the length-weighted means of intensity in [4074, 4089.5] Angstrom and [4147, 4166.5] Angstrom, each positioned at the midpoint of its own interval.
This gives 3.3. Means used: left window 27.4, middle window 21.8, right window 29.6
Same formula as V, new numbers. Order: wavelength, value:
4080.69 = 29.99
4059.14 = 28.84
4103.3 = 18.91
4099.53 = 20.59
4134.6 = 32.37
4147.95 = 28.22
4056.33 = 25.23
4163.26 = 29.75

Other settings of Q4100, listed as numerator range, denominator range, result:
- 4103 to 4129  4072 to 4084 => 0.94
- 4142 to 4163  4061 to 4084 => 1.06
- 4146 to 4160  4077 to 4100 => 1.17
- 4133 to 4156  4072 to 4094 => 1.12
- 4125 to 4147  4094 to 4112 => 1.38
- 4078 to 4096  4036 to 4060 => 0.92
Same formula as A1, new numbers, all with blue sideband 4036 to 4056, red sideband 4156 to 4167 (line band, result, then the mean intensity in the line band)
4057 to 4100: 3.6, 27.3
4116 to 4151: 1.6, 28.7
